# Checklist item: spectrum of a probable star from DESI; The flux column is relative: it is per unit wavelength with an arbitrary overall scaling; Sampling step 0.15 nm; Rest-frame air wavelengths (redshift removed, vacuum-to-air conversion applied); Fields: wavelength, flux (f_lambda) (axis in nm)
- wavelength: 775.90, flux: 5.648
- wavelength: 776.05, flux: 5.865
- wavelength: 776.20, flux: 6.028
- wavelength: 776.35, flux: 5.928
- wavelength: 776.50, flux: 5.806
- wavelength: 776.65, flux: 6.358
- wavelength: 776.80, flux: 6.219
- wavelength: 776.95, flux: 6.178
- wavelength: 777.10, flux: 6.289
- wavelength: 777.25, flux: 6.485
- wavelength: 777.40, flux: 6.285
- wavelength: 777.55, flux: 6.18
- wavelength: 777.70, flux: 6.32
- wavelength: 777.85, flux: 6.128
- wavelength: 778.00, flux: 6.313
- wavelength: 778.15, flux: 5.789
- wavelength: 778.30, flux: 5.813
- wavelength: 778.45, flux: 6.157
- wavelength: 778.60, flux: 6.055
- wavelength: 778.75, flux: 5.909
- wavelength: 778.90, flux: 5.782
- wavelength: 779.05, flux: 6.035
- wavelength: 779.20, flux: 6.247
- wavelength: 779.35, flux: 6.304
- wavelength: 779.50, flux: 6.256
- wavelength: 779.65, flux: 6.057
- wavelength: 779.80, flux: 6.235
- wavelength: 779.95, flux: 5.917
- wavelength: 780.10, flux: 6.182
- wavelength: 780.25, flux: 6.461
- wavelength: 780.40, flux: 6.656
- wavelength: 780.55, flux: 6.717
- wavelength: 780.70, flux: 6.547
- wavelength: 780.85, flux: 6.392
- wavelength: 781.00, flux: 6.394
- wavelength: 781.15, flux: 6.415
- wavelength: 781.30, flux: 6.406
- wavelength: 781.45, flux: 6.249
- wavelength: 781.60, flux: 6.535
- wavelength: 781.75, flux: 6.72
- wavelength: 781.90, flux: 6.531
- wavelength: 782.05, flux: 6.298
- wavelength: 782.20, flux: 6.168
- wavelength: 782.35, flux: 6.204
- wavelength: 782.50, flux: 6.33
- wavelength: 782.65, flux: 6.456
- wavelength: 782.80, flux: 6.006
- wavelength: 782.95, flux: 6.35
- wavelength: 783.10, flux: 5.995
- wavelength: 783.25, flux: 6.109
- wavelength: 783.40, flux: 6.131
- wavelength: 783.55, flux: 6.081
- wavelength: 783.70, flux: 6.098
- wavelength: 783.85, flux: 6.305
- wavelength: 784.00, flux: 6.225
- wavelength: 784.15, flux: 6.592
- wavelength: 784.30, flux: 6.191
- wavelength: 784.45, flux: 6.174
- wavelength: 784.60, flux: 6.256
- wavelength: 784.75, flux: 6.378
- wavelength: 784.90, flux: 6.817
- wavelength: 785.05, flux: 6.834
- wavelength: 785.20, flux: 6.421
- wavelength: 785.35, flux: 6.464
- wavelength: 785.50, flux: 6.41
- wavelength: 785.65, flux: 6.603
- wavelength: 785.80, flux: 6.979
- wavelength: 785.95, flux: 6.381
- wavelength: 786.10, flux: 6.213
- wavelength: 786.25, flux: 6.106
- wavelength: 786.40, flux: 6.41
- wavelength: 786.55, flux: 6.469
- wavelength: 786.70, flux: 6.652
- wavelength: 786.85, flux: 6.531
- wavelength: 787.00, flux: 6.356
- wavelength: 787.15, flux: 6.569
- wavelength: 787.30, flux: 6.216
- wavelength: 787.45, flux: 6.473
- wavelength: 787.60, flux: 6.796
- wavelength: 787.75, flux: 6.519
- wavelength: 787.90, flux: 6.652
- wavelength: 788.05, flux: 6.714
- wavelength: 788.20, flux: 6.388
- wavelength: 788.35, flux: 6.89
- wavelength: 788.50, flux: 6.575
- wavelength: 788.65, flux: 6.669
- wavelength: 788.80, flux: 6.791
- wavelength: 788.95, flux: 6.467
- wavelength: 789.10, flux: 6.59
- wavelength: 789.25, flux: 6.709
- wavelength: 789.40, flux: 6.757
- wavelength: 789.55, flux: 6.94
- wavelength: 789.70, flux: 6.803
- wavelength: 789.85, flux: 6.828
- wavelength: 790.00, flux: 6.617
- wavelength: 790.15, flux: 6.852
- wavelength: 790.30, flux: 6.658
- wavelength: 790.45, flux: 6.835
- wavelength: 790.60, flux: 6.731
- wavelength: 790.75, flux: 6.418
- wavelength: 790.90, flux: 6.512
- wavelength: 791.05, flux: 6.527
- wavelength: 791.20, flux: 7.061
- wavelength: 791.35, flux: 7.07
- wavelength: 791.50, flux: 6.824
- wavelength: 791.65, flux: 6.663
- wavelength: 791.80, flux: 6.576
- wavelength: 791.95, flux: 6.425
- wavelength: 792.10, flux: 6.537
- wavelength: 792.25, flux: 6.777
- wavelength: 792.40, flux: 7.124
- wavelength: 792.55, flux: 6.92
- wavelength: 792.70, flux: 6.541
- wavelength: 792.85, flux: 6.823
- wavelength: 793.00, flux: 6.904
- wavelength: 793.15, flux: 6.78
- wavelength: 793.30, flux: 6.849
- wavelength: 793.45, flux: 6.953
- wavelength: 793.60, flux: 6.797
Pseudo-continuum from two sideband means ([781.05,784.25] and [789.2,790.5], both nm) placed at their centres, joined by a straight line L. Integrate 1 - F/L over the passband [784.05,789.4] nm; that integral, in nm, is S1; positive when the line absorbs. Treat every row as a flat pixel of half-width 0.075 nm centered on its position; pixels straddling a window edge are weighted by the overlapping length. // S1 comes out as 0.04 nm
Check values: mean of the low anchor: 6.3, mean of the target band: 6.52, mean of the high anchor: 6.78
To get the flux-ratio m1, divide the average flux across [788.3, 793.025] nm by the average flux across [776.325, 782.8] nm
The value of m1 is 1.08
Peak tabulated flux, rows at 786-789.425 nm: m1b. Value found 6.89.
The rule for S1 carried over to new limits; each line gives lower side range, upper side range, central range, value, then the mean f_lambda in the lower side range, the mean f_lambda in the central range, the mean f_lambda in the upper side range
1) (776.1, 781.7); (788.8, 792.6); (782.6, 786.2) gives 0.06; 6.22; 6.35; 6.73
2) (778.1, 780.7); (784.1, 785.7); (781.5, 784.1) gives 0.03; 6.17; 6.27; 6.46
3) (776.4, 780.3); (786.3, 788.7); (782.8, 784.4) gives 0.04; 6.14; 6.2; 6.55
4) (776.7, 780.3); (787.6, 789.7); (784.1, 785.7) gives 0.00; 6.15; 6.46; 6.68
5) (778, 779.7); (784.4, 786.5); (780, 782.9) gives -0.09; 6.05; 6.4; 6.46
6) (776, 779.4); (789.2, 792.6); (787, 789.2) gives 0.01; 6.11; 6.59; 6.75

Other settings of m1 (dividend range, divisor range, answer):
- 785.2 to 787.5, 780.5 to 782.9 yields 1.01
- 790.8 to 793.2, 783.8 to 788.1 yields 1.04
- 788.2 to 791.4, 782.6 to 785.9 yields 1.06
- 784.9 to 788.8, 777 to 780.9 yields 1.05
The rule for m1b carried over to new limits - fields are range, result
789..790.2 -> 6.94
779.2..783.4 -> 6.72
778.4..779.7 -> 6.304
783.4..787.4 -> 6.979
